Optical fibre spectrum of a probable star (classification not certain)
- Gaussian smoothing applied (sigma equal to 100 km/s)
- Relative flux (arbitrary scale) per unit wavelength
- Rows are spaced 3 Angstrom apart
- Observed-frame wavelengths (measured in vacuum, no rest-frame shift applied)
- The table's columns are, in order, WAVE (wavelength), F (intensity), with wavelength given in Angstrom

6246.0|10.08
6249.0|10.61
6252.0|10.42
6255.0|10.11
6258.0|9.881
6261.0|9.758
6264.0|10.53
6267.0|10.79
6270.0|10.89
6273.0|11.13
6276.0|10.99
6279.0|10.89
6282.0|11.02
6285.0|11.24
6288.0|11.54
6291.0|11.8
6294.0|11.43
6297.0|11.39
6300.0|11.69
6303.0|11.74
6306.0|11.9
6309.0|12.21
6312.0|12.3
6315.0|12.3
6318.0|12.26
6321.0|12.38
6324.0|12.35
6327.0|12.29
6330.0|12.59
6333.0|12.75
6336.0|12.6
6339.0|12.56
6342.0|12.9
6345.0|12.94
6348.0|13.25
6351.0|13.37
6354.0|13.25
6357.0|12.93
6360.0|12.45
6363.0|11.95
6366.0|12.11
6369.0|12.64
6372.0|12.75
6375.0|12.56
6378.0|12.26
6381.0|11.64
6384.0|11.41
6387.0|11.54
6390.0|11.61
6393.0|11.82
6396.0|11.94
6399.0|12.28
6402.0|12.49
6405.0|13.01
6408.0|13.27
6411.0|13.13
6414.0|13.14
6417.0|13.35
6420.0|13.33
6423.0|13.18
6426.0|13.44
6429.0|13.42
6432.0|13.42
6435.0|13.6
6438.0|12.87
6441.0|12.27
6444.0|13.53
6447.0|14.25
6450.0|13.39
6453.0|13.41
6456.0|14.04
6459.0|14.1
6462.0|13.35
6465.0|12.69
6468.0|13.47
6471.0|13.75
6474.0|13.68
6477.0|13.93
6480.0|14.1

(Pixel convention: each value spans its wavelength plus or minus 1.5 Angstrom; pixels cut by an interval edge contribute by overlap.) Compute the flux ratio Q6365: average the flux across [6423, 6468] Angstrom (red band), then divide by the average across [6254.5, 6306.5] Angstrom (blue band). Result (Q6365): 1.21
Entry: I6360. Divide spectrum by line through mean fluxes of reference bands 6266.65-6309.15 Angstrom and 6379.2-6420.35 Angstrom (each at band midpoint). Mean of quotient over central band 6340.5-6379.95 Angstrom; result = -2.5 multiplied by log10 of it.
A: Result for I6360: -0.06 mag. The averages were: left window 11.4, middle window 12.7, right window 12.4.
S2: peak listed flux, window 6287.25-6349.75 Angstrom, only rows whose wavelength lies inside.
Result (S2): 13.25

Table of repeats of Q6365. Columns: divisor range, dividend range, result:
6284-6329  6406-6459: 1.12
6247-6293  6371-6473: 1.20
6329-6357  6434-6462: 1.04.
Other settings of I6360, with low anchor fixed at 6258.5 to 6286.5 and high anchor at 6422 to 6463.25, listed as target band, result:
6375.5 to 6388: 0.06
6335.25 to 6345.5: -0.08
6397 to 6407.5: 0.02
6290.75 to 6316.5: -0.06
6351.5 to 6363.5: -0.06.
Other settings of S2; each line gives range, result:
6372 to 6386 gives 12.75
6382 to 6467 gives 14.25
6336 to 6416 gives 13.37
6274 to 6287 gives 11.24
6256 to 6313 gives 12.3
